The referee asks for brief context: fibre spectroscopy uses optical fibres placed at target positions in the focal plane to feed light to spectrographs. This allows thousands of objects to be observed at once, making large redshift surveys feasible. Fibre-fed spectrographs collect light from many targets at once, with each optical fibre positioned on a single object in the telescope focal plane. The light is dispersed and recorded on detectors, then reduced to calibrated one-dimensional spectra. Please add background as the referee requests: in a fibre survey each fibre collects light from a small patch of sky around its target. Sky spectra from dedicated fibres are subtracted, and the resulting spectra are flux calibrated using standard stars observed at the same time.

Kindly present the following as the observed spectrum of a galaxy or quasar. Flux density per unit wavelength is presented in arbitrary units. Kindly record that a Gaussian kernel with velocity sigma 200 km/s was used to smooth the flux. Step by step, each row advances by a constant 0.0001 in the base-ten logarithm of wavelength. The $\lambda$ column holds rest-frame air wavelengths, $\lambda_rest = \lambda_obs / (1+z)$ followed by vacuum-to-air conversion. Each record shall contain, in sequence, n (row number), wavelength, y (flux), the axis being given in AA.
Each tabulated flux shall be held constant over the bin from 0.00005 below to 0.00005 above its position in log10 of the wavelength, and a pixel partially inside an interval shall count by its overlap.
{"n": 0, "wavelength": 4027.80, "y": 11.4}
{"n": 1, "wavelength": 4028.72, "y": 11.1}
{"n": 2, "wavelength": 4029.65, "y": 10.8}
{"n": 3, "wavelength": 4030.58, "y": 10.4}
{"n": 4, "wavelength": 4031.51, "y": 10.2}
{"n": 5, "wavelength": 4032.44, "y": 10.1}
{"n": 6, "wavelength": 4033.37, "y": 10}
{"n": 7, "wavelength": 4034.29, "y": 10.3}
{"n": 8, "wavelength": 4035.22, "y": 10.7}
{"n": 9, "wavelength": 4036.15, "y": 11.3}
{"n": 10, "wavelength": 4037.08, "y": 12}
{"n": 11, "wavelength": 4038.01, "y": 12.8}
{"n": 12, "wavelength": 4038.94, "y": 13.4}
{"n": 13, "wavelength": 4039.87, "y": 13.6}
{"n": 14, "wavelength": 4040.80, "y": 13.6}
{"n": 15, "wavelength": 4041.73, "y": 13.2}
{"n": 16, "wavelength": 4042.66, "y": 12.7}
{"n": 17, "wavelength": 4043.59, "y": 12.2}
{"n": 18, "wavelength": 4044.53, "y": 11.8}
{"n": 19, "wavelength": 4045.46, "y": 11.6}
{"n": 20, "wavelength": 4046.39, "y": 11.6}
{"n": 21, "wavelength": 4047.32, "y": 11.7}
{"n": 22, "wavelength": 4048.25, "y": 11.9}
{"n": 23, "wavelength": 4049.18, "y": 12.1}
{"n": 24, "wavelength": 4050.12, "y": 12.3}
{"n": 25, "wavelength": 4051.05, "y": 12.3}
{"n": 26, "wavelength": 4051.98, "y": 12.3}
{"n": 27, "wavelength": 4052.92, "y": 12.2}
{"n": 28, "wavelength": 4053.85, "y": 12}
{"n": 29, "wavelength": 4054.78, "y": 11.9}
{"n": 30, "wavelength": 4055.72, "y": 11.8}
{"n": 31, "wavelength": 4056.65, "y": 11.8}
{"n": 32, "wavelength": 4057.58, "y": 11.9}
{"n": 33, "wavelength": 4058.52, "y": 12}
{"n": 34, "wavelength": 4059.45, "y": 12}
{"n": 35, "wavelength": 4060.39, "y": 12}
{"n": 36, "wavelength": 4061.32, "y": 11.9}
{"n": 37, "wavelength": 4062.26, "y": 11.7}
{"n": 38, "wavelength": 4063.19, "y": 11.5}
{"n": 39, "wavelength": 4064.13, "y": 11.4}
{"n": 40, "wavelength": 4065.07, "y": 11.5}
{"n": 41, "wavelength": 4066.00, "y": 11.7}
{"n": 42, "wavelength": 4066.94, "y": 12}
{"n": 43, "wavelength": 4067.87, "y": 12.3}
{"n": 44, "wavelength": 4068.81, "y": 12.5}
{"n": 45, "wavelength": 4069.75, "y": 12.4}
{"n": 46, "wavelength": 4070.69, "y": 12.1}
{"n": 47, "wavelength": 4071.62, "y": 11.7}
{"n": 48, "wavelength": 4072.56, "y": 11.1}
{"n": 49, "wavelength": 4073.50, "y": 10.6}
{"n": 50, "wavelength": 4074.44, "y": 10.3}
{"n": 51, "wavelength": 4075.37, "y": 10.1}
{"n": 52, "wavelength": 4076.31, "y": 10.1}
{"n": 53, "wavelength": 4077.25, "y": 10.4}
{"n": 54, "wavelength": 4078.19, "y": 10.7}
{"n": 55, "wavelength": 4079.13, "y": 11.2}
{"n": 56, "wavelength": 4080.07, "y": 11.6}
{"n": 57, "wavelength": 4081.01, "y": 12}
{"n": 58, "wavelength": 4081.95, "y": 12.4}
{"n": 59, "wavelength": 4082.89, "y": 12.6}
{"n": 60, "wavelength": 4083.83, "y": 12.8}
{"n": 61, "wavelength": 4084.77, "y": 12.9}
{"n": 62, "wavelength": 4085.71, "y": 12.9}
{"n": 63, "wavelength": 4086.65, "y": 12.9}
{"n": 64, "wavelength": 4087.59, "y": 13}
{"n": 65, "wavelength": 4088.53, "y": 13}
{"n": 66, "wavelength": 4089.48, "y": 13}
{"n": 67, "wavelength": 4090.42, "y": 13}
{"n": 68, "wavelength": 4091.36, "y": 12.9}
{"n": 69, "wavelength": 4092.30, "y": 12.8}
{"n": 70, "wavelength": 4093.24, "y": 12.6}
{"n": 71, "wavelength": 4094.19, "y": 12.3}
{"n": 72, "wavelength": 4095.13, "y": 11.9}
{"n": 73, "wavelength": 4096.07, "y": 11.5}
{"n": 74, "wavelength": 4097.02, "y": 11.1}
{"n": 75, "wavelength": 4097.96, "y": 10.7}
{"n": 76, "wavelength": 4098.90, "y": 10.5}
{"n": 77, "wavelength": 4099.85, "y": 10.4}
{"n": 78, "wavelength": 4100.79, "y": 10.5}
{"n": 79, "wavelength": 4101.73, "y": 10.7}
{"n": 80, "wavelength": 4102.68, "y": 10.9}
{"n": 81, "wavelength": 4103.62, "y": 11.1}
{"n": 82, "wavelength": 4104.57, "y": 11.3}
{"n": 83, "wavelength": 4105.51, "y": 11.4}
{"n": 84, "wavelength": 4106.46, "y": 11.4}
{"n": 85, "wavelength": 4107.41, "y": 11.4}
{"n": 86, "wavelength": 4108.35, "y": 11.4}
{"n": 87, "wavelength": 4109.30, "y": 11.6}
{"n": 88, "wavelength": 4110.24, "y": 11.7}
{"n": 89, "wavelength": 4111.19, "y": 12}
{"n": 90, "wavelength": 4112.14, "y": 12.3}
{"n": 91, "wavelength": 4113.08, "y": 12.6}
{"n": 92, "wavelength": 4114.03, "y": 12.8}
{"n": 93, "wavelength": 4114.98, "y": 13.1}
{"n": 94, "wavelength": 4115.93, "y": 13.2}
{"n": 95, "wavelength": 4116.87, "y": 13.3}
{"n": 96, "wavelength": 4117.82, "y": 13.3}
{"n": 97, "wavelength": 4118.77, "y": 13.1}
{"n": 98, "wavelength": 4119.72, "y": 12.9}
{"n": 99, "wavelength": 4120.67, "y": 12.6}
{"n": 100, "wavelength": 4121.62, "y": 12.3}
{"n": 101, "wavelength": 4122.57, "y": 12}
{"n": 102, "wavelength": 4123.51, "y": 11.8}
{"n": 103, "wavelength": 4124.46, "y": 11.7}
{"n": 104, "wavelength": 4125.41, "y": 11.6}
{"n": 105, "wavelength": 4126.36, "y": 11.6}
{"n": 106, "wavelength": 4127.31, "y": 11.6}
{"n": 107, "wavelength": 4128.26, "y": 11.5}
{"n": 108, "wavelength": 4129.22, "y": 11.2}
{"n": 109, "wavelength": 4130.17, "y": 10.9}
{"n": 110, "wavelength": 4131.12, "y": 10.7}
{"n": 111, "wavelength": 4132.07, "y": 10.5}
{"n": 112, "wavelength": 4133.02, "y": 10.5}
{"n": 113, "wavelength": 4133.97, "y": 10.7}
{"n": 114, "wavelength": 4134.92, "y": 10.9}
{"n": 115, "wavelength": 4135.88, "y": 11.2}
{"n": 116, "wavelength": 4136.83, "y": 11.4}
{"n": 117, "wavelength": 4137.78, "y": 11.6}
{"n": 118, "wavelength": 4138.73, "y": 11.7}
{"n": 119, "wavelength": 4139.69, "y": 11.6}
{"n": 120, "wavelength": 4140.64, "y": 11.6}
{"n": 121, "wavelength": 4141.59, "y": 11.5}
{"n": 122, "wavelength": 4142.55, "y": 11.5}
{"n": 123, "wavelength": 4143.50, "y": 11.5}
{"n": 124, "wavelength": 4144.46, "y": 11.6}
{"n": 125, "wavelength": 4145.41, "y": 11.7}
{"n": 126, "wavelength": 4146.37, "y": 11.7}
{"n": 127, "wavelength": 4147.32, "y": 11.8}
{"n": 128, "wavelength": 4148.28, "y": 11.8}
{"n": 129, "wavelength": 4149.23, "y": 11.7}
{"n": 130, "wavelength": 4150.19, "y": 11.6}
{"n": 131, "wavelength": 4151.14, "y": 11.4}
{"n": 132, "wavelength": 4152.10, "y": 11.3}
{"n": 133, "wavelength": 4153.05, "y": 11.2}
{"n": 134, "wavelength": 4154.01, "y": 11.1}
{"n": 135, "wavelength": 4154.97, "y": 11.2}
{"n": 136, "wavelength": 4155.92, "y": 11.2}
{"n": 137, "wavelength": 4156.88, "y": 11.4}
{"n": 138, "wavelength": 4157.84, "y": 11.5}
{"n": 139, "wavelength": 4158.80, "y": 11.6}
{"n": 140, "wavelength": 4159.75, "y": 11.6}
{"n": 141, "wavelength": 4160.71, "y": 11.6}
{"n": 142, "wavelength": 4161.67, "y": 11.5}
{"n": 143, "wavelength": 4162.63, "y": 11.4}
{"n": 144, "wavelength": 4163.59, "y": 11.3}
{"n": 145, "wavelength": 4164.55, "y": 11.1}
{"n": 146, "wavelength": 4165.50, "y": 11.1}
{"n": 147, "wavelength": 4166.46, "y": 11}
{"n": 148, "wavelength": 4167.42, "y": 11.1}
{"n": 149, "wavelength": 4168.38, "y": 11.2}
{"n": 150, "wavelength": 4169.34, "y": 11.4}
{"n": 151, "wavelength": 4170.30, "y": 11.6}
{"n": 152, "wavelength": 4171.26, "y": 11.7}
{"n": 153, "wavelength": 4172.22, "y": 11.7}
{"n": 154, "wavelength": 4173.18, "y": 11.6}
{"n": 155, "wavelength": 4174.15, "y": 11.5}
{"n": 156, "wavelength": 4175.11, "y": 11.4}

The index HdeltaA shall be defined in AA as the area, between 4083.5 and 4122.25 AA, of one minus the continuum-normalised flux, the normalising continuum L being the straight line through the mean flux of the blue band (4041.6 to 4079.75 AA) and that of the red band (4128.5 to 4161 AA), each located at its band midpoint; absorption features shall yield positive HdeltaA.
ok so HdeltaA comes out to -2.0 AA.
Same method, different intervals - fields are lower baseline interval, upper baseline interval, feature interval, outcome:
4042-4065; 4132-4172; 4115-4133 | -0.7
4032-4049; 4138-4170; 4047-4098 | -0.6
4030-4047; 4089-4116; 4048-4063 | -0.3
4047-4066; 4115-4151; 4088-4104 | 0.1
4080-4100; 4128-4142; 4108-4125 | -1.2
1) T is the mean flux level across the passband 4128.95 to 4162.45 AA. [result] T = 11.4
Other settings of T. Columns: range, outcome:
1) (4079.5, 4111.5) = 11.9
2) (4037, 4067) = 12.1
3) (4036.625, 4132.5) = 11.9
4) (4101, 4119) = 12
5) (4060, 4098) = 11.9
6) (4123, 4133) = 11.3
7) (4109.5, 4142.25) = 11.8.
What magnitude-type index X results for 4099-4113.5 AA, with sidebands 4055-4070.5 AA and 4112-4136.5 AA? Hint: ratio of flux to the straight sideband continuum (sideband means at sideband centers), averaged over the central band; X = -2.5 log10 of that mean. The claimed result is 0.05 mag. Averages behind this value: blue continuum 11.9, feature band 11.4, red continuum 11.9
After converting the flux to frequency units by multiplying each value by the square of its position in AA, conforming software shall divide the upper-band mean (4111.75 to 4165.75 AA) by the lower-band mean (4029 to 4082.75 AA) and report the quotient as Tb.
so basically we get 1.04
